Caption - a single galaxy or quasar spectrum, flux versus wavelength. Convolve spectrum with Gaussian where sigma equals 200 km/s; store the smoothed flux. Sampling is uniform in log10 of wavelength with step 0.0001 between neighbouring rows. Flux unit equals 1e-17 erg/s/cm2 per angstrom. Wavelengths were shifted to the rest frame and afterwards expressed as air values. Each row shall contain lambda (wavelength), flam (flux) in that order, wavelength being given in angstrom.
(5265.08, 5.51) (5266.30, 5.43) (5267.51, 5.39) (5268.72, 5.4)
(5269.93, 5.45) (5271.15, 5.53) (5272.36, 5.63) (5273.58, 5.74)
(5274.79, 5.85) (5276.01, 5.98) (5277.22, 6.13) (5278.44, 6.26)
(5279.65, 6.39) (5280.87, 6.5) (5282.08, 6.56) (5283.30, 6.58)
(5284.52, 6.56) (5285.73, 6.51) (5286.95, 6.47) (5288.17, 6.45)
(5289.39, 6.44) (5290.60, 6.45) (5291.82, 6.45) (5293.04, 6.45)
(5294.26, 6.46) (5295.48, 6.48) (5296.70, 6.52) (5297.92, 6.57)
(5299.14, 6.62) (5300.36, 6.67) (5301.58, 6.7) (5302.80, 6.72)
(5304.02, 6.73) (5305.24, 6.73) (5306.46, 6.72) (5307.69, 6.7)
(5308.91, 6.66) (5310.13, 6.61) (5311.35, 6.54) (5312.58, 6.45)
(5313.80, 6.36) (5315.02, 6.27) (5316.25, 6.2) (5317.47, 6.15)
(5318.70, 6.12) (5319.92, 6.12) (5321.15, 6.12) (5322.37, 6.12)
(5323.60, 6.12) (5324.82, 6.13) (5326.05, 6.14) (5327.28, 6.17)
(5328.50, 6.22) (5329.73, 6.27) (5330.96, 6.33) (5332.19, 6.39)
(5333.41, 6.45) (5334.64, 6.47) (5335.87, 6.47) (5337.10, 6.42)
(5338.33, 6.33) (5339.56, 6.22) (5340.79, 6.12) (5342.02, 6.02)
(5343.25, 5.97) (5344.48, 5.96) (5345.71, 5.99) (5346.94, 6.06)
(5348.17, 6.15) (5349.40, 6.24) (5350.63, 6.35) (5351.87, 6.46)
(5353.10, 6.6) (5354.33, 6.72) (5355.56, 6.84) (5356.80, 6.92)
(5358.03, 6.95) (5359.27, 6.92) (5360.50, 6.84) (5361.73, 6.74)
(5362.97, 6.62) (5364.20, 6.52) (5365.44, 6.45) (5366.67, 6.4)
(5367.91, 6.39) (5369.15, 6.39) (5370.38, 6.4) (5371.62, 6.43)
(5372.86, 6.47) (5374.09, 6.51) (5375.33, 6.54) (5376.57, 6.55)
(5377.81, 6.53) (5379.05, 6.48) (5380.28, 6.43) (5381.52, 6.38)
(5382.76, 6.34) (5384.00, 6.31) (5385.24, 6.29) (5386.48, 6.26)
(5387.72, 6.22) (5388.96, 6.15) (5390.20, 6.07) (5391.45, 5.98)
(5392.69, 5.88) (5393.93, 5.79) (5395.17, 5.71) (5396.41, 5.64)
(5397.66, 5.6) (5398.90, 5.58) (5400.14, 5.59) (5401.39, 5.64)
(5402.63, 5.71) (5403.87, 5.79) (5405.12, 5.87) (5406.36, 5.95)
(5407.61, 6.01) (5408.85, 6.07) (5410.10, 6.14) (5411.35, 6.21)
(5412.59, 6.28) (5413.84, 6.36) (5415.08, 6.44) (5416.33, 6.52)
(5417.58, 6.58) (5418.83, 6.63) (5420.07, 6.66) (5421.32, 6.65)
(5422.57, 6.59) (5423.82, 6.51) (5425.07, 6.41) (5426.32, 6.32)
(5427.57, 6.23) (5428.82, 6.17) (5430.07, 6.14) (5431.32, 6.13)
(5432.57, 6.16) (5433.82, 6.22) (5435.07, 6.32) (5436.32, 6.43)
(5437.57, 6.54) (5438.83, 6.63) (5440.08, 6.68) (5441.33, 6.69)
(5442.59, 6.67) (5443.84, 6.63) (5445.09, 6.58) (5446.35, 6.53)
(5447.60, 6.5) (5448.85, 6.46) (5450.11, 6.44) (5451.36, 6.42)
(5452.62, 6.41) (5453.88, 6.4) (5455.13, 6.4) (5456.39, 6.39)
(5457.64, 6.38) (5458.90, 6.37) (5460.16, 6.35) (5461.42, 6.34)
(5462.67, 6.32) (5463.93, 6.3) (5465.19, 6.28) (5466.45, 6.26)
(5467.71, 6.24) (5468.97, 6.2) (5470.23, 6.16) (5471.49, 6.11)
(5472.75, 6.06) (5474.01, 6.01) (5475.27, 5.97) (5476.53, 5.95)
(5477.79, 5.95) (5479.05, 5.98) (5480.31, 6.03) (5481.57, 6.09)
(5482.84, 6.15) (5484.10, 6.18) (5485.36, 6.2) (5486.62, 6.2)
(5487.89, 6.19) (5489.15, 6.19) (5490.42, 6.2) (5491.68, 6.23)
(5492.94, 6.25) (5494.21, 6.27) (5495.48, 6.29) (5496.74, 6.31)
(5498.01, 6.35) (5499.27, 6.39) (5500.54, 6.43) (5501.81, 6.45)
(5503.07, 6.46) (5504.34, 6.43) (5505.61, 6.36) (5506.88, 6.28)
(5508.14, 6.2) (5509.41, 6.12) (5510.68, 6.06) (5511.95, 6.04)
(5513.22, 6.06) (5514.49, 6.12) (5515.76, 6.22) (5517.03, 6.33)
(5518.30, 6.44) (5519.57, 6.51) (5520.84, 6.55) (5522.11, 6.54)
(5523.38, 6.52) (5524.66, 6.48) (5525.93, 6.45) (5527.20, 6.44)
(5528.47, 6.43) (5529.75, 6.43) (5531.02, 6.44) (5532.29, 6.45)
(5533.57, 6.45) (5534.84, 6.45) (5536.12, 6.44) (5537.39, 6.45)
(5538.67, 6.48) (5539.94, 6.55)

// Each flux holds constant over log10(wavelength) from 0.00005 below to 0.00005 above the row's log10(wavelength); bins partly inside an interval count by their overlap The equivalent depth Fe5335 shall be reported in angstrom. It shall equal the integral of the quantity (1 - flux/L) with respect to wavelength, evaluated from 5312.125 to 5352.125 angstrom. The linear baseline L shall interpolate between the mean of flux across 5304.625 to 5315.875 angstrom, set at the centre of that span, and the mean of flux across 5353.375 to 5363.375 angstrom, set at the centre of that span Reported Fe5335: 2.7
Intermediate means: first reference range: 6.55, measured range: 6.22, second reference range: 6.82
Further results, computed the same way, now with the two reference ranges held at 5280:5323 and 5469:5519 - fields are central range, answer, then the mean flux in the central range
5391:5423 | 1.3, 6.07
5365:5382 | -0.2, 6.46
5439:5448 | -0.5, 6.62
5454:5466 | -0.2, 6.35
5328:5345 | 0.4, 6.26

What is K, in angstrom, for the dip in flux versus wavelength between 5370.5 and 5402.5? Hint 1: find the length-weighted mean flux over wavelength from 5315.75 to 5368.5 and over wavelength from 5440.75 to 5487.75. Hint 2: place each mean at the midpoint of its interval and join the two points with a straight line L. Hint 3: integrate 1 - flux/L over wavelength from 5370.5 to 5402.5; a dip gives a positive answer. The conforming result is 1.0 angstrom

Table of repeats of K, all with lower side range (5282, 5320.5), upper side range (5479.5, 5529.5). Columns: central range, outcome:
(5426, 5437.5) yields 0.2 angstrom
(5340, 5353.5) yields 0.6 angstrom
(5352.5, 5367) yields -0.6 angstrom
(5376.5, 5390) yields 0.2 angstrom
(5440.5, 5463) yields -0.4 angstrom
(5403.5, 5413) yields 0.5 angstrom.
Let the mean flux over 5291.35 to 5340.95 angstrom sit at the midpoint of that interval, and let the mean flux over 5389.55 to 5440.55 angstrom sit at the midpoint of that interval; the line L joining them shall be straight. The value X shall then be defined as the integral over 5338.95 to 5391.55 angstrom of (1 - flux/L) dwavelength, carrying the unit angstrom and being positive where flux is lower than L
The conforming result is -1.0 angstrom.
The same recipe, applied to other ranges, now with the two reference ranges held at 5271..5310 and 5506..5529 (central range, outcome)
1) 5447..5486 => 0.7 angstrom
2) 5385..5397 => 0.7 angstrom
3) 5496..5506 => -0.1 angstrom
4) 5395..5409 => 1.4 angstrom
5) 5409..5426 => -0.2 angstrom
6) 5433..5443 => -0.2 angstrom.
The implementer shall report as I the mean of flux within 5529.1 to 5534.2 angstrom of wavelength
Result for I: 6.44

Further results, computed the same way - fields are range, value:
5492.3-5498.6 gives 6.29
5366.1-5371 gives 6.39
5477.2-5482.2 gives 6.02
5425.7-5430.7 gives 6.21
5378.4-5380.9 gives 6.47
